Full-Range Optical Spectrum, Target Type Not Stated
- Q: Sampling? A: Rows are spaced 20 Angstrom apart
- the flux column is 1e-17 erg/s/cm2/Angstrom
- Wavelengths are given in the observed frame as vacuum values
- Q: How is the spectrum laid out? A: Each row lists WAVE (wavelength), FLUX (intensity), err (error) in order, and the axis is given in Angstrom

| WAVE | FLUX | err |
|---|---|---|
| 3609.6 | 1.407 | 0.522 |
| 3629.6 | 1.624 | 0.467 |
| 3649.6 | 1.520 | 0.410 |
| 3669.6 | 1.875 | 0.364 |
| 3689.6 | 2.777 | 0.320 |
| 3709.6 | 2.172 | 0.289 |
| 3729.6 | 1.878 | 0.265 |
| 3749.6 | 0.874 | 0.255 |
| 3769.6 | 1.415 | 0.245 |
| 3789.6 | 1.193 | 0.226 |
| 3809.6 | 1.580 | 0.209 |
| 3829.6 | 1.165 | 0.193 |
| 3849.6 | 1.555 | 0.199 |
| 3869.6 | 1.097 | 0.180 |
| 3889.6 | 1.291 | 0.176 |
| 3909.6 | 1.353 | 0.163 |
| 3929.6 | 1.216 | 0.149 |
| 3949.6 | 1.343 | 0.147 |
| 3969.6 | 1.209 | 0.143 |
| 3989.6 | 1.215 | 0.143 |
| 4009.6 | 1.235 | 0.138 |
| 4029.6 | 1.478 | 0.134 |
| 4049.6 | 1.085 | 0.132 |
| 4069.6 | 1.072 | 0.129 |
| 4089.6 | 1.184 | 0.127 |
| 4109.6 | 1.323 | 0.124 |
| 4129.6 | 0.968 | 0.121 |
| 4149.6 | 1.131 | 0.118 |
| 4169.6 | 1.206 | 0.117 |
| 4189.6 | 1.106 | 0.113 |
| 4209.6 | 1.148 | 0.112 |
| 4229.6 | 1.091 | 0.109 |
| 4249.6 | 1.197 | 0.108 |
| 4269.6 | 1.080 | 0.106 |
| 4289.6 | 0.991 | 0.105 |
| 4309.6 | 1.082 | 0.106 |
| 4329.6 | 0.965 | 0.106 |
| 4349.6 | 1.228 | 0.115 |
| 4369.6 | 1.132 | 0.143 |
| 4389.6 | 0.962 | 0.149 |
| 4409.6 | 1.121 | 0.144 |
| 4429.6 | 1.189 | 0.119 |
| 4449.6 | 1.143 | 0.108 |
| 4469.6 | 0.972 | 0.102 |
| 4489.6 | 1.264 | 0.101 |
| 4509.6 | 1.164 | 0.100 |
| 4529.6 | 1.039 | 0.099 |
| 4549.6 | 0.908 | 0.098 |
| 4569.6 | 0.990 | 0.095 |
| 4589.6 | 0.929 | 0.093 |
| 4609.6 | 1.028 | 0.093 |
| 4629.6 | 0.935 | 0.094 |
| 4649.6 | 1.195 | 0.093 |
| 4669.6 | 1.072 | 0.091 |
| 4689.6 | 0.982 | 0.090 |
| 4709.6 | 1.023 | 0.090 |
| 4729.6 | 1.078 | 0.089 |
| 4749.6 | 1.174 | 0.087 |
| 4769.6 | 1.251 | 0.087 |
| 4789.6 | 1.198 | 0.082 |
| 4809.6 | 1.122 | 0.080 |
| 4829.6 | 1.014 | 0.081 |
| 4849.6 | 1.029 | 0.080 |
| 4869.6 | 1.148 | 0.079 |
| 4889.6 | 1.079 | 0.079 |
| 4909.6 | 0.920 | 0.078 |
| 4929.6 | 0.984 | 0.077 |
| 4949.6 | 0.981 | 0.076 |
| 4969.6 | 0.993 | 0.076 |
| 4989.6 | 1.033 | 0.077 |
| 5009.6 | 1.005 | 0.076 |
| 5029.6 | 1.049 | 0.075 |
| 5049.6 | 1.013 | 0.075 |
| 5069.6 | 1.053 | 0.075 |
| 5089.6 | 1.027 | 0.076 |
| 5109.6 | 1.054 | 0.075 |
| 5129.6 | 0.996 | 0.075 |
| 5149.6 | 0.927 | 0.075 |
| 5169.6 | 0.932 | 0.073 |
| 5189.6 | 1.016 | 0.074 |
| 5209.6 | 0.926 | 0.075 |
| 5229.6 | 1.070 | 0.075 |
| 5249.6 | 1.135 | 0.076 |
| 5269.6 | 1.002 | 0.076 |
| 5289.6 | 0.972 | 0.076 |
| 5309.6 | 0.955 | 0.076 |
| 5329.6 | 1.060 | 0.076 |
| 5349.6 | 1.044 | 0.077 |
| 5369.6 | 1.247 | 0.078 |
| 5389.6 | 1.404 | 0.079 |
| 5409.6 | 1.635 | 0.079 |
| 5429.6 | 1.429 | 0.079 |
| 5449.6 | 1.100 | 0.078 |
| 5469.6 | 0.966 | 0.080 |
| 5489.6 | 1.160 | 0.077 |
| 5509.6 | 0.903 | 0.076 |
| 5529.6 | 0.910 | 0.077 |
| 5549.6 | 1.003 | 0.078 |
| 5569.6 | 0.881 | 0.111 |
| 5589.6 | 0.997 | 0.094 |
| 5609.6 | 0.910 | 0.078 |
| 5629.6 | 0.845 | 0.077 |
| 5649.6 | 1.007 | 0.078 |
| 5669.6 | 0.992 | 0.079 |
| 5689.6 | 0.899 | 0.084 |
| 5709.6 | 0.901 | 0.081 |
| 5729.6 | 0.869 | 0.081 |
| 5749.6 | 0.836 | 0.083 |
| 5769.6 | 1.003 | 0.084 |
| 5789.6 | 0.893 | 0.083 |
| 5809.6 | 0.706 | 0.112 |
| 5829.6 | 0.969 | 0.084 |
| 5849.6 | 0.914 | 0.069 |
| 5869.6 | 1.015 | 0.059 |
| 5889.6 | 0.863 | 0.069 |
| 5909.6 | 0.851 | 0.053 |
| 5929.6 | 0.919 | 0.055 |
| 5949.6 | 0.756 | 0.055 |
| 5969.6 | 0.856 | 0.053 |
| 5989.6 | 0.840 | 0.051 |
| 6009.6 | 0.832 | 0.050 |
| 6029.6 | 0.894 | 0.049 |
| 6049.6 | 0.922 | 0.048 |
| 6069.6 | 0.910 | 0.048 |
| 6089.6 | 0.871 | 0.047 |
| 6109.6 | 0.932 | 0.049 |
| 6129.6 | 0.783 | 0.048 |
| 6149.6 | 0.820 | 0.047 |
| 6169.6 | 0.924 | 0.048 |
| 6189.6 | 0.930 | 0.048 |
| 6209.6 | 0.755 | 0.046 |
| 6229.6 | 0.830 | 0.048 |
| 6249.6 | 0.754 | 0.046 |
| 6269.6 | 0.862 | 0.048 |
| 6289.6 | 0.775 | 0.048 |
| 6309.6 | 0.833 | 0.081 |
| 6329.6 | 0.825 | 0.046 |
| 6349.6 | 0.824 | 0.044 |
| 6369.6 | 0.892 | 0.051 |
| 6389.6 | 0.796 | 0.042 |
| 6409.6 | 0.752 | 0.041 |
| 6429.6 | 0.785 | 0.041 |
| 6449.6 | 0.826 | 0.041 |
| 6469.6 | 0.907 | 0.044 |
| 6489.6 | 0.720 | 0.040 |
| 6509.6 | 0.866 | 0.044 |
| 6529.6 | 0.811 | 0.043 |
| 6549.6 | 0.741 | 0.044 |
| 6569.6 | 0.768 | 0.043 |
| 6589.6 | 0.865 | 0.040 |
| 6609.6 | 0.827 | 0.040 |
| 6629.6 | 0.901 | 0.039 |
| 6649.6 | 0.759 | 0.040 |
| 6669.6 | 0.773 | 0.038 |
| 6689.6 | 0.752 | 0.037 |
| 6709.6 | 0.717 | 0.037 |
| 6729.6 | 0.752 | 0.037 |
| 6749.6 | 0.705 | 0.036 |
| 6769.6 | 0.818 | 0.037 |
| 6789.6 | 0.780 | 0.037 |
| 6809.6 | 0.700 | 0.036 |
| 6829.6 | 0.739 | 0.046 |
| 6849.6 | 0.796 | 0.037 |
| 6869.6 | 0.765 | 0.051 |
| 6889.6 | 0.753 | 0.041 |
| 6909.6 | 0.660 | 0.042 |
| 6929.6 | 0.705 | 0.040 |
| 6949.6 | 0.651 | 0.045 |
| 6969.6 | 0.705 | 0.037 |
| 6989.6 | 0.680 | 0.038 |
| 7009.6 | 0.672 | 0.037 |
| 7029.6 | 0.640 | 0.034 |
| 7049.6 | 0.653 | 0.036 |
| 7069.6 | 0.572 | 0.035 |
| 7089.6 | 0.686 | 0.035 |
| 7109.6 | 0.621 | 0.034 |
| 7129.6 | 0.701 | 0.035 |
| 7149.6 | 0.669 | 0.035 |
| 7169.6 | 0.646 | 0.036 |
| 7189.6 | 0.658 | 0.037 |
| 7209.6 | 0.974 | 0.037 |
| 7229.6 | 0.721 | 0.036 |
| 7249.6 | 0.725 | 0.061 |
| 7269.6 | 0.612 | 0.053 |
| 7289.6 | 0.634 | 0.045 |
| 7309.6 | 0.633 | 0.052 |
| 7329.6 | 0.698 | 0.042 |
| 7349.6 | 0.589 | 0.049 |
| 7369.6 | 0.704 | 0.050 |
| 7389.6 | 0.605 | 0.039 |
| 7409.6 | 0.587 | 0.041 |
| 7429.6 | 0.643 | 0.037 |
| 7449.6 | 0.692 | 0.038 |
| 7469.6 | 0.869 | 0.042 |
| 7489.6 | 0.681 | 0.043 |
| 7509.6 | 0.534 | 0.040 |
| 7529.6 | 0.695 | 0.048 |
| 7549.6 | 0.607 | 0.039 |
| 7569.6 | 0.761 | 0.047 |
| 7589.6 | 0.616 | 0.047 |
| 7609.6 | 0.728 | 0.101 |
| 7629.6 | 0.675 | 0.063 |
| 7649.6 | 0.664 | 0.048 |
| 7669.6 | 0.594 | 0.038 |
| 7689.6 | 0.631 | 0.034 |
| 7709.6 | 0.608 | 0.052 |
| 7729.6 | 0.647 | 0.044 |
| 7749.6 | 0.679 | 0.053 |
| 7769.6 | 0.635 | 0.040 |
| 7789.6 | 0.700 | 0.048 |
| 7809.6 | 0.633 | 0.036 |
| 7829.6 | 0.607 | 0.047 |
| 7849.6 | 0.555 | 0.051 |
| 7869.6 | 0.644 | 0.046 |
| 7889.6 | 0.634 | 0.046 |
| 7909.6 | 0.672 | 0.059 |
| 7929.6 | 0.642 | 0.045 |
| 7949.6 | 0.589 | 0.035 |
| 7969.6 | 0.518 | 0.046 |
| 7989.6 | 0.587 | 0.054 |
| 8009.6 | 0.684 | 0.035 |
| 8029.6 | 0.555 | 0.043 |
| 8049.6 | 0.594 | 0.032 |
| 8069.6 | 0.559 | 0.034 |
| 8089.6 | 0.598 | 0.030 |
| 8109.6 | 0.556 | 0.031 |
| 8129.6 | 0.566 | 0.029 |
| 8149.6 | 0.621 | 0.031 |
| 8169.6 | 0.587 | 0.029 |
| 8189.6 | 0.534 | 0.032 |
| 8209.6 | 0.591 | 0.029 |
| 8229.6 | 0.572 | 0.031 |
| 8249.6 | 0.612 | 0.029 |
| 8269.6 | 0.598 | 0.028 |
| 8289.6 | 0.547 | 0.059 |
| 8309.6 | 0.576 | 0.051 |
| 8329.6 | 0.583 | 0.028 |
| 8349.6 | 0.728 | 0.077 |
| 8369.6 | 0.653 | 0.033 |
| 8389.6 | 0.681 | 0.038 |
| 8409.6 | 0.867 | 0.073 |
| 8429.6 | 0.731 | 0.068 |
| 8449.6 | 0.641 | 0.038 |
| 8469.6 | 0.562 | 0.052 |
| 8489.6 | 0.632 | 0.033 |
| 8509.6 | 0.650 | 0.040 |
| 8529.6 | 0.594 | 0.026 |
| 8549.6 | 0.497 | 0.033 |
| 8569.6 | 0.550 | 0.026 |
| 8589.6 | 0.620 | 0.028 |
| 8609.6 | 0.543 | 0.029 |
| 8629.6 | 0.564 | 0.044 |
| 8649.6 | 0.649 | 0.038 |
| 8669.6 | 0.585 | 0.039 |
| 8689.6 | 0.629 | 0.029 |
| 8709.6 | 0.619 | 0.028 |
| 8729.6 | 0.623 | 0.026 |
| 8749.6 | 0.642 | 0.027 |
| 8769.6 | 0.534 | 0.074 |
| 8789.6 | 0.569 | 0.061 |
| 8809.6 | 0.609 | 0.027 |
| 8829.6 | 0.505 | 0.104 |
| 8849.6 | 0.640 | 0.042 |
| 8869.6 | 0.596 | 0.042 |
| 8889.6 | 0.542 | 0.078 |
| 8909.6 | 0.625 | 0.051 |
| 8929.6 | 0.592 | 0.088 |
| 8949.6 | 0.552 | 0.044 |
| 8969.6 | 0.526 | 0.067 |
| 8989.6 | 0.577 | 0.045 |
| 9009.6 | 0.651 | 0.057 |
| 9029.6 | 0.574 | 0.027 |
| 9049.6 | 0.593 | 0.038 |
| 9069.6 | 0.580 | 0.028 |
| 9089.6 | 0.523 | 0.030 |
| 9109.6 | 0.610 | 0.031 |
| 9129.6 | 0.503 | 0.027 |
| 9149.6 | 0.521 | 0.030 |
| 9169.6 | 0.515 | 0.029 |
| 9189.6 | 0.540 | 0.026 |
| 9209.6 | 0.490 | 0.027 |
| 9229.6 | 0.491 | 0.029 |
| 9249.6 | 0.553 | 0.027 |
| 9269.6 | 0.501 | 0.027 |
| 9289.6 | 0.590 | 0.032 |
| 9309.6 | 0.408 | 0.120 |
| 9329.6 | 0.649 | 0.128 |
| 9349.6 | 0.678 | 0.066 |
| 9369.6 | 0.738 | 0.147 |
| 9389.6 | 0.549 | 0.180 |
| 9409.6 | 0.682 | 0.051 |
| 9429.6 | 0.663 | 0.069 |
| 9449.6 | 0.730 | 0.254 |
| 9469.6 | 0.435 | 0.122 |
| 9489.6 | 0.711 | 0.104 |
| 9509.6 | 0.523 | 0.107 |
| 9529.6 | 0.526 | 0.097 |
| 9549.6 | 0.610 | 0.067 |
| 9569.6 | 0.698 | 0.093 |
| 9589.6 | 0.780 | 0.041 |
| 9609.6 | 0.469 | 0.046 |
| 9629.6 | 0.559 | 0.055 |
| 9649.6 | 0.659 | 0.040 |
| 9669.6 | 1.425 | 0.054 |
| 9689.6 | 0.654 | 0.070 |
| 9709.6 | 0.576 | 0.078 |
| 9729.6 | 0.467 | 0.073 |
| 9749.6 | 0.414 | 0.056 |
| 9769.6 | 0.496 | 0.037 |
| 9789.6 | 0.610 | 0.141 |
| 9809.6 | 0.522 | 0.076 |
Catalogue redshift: 0.93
